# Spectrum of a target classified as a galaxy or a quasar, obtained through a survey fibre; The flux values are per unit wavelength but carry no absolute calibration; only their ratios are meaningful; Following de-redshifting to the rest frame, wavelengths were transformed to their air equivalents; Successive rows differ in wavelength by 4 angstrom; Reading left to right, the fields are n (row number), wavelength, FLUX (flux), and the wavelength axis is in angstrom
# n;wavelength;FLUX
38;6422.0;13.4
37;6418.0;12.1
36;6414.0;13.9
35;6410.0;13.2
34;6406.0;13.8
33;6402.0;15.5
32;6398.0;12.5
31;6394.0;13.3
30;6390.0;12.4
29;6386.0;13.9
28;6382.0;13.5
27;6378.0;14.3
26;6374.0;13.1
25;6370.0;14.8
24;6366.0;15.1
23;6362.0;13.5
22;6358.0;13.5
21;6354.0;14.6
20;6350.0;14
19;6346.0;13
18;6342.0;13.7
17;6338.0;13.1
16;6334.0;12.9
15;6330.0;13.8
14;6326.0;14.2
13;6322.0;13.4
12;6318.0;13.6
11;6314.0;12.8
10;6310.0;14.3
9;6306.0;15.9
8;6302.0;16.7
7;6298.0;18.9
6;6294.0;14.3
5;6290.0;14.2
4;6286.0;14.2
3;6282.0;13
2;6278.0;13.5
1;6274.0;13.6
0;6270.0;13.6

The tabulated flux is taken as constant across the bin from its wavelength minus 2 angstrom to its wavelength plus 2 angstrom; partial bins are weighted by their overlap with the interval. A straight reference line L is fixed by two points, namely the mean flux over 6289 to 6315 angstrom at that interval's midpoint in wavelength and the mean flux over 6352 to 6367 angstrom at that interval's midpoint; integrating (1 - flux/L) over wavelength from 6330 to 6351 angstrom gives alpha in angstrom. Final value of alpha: 1.7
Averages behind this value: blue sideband 15.4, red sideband 14.1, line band 13.4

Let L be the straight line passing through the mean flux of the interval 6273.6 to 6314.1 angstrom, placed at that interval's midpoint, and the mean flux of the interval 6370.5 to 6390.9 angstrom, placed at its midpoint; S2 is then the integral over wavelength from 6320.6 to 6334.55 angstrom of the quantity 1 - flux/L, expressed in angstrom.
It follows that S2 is 0.66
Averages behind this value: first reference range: 14.8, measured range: 13.7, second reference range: 13.6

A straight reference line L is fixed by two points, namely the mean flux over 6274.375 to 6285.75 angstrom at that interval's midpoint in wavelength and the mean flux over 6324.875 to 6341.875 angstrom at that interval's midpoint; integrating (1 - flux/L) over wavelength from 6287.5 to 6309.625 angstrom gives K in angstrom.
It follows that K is -3.9 angstrom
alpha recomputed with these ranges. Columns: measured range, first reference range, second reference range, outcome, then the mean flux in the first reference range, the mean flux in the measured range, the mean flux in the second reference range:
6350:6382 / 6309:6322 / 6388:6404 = -1.5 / 13.5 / 14.1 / 13.4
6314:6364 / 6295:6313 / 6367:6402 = 4.8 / 16.1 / 13.6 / 13.6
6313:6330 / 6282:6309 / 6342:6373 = 1.5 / 15.4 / 13.6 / 14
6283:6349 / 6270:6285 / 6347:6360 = -2.8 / 13.5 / 14.3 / 14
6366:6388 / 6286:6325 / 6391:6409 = -0.1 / 14.8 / 14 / 13.7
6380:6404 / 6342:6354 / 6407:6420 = -0.4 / 13.7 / 13.5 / 13.1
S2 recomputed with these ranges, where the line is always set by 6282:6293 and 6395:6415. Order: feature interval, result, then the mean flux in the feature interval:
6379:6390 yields 0.22 angstrom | 13.5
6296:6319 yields -2.46 angstrom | 15.4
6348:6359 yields -0.18 angstrom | 14.1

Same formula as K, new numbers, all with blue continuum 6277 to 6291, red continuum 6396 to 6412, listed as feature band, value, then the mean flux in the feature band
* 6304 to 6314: -0.7 angstrom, 14.6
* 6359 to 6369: -0.4 angstrom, 14.3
